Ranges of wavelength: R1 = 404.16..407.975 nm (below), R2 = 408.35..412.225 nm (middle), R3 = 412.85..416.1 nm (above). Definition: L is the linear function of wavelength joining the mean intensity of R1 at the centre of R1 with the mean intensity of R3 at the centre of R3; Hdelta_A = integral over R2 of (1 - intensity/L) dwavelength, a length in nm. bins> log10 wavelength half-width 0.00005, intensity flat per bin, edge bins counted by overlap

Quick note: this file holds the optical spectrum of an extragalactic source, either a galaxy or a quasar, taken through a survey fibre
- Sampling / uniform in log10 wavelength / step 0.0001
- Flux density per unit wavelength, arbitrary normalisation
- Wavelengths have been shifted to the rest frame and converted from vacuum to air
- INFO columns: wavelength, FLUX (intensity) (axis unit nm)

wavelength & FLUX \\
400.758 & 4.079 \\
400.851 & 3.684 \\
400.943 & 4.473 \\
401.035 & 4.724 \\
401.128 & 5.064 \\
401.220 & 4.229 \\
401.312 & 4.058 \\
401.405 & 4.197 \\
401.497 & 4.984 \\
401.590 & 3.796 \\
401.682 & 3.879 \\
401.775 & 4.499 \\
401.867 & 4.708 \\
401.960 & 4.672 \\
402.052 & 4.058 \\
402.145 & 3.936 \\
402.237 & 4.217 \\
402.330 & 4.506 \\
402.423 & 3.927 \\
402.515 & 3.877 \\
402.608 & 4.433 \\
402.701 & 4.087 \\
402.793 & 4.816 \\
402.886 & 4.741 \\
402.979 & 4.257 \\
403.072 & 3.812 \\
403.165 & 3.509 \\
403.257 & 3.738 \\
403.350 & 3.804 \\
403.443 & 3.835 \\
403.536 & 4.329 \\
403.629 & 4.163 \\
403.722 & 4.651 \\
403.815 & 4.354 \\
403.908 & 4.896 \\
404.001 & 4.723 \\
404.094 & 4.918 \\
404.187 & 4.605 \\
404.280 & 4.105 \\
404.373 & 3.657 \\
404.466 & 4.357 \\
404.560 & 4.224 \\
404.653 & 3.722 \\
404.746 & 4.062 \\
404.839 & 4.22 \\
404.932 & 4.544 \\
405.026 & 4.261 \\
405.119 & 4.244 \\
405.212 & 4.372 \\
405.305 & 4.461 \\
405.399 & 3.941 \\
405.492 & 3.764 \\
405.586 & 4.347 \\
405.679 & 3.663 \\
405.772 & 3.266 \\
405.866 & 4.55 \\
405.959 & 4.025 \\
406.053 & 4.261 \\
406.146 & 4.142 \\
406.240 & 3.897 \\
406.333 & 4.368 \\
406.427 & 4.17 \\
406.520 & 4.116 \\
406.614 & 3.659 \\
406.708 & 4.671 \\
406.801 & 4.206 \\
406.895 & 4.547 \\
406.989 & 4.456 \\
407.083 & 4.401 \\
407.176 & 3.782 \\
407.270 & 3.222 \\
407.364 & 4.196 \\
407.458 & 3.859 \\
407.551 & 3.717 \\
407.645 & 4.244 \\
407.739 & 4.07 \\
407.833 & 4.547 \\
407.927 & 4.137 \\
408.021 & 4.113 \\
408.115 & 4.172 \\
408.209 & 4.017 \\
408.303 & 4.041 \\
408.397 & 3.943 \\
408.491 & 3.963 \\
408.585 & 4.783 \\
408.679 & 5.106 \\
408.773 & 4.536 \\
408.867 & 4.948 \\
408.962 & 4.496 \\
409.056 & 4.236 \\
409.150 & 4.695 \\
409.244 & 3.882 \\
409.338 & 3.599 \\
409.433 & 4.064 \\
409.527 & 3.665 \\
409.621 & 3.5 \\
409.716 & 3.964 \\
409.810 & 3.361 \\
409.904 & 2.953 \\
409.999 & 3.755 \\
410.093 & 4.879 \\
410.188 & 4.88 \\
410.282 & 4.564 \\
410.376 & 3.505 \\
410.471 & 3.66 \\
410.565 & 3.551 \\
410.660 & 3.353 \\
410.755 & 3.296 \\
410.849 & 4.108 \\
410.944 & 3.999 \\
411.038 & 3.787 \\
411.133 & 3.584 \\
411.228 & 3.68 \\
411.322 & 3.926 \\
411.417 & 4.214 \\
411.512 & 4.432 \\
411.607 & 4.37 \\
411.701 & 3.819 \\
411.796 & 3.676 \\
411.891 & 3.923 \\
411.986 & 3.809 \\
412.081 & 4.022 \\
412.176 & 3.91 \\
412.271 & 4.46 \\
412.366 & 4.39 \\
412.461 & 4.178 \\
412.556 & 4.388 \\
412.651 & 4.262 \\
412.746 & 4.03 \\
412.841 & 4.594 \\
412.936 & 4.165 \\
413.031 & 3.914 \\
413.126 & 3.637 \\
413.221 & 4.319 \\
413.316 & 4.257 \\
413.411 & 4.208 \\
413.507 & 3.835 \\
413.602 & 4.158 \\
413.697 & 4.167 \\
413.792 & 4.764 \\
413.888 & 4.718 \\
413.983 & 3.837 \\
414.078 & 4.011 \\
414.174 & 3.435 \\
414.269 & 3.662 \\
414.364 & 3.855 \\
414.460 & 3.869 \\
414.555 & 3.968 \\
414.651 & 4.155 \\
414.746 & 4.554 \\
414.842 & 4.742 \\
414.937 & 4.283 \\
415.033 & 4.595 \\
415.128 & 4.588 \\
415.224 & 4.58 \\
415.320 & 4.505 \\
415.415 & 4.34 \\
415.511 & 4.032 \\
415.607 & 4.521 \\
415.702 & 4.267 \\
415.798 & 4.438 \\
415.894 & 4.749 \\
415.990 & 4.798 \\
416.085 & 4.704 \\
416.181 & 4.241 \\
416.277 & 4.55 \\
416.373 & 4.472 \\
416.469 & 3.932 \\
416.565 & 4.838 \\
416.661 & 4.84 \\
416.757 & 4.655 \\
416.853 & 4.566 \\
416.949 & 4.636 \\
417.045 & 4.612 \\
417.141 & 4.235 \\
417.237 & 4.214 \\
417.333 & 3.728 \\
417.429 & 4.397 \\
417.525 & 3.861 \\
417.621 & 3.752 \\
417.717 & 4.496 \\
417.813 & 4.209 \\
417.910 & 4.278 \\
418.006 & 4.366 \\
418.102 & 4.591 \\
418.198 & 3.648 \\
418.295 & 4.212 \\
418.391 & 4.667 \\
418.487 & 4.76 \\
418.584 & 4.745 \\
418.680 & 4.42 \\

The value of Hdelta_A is 0.16 nm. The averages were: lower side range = 4.12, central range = 4.01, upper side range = 4.25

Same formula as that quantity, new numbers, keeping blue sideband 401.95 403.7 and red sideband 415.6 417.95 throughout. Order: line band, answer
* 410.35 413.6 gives 0.25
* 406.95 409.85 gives 0.08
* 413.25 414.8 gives 0.09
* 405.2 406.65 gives 0.05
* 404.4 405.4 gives -0.01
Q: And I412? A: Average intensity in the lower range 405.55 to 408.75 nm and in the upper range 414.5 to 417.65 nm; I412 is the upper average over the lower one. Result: 1.06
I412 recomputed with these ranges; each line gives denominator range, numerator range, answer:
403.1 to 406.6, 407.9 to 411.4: 0.97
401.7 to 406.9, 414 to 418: 1.03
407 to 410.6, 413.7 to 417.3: 1.07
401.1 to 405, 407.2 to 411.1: 0.95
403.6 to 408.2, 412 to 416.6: 1.02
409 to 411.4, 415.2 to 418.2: 1.13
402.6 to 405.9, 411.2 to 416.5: 1.00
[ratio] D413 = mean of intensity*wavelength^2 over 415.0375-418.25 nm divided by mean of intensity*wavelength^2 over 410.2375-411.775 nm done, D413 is 1.2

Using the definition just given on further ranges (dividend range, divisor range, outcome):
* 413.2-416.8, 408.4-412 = 1.10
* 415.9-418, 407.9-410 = 1.12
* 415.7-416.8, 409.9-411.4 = 1.21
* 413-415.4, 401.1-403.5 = 1.05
